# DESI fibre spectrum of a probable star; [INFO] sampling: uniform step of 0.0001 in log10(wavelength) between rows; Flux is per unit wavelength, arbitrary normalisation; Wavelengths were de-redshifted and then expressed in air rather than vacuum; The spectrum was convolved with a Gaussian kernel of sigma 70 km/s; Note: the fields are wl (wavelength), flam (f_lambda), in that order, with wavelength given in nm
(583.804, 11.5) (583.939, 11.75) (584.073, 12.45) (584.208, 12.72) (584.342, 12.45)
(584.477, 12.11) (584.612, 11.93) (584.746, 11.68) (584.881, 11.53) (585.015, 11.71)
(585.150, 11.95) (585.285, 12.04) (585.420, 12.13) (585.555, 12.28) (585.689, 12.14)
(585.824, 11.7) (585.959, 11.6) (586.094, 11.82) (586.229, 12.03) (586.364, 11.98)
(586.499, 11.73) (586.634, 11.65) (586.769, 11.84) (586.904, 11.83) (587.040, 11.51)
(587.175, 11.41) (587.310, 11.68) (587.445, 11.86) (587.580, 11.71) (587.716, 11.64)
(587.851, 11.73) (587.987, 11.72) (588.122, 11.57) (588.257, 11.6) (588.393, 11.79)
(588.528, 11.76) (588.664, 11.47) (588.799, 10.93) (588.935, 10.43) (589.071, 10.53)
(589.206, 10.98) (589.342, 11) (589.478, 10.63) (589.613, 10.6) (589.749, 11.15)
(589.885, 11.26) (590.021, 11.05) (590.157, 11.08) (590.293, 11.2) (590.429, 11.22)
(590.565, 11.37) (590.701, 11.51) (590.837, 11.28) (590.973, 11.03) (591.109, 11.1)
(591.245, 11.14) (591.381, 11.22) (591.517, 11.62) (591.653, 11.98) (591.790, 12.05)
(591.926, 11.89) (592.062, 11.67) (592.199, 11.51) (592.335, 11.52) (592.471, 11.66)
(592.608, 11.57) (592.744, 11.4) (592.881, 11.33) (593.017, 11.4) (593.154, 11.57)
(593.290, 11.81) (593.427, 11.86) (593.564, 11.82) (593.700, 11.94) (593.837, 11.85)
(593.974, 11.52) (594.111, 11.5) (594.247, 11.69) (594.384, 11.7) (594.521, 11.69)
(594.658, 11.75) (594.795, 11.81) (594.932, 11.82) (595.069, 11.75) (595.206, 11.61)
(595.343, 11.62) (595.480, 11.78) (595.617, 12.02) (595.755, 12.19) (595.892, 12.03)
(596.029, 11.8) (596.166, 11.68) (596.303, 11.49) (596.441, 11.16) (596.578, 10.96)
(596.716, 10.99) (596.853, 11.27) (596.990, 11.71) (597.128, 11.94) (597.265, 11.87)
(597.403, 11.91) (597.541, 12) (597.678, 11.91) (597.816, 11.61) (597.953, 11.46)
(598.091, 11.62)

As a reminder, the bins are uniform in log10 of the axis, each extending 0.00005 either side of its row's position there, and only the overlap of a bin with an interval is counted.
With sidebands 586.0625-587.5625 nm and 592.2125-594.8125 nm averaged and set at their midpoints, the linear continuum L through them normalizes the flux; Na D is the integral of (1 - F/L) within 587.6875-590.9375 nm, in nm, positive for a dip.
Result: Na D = 0.14 nm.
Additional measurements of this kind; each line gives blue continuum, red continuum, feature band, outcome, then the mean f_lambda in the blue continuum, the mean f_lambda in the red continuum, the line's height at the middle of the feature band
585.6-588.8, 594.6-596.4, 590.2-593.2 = 0.075 nm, 11.7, 11.8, 11.8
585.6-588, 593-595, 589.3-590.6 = 0.077 nm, 11.8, 11.7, 11.7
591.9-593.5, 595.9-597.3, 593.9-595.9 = -0.037 nm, 11.6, 11.5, 11.5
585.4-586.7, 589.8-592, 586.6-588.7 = 0.009 nm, 11.9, 11.4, 11.7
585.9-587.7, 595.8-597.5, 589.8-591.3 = 0.061 nm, 11.7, 11.6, 11.7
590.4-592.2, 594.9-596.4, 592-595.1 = -0.006 nm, 11.5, 11.8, 11.6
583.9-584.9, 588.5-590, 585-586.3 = -0.015 nm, 12.1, 11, 11.8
